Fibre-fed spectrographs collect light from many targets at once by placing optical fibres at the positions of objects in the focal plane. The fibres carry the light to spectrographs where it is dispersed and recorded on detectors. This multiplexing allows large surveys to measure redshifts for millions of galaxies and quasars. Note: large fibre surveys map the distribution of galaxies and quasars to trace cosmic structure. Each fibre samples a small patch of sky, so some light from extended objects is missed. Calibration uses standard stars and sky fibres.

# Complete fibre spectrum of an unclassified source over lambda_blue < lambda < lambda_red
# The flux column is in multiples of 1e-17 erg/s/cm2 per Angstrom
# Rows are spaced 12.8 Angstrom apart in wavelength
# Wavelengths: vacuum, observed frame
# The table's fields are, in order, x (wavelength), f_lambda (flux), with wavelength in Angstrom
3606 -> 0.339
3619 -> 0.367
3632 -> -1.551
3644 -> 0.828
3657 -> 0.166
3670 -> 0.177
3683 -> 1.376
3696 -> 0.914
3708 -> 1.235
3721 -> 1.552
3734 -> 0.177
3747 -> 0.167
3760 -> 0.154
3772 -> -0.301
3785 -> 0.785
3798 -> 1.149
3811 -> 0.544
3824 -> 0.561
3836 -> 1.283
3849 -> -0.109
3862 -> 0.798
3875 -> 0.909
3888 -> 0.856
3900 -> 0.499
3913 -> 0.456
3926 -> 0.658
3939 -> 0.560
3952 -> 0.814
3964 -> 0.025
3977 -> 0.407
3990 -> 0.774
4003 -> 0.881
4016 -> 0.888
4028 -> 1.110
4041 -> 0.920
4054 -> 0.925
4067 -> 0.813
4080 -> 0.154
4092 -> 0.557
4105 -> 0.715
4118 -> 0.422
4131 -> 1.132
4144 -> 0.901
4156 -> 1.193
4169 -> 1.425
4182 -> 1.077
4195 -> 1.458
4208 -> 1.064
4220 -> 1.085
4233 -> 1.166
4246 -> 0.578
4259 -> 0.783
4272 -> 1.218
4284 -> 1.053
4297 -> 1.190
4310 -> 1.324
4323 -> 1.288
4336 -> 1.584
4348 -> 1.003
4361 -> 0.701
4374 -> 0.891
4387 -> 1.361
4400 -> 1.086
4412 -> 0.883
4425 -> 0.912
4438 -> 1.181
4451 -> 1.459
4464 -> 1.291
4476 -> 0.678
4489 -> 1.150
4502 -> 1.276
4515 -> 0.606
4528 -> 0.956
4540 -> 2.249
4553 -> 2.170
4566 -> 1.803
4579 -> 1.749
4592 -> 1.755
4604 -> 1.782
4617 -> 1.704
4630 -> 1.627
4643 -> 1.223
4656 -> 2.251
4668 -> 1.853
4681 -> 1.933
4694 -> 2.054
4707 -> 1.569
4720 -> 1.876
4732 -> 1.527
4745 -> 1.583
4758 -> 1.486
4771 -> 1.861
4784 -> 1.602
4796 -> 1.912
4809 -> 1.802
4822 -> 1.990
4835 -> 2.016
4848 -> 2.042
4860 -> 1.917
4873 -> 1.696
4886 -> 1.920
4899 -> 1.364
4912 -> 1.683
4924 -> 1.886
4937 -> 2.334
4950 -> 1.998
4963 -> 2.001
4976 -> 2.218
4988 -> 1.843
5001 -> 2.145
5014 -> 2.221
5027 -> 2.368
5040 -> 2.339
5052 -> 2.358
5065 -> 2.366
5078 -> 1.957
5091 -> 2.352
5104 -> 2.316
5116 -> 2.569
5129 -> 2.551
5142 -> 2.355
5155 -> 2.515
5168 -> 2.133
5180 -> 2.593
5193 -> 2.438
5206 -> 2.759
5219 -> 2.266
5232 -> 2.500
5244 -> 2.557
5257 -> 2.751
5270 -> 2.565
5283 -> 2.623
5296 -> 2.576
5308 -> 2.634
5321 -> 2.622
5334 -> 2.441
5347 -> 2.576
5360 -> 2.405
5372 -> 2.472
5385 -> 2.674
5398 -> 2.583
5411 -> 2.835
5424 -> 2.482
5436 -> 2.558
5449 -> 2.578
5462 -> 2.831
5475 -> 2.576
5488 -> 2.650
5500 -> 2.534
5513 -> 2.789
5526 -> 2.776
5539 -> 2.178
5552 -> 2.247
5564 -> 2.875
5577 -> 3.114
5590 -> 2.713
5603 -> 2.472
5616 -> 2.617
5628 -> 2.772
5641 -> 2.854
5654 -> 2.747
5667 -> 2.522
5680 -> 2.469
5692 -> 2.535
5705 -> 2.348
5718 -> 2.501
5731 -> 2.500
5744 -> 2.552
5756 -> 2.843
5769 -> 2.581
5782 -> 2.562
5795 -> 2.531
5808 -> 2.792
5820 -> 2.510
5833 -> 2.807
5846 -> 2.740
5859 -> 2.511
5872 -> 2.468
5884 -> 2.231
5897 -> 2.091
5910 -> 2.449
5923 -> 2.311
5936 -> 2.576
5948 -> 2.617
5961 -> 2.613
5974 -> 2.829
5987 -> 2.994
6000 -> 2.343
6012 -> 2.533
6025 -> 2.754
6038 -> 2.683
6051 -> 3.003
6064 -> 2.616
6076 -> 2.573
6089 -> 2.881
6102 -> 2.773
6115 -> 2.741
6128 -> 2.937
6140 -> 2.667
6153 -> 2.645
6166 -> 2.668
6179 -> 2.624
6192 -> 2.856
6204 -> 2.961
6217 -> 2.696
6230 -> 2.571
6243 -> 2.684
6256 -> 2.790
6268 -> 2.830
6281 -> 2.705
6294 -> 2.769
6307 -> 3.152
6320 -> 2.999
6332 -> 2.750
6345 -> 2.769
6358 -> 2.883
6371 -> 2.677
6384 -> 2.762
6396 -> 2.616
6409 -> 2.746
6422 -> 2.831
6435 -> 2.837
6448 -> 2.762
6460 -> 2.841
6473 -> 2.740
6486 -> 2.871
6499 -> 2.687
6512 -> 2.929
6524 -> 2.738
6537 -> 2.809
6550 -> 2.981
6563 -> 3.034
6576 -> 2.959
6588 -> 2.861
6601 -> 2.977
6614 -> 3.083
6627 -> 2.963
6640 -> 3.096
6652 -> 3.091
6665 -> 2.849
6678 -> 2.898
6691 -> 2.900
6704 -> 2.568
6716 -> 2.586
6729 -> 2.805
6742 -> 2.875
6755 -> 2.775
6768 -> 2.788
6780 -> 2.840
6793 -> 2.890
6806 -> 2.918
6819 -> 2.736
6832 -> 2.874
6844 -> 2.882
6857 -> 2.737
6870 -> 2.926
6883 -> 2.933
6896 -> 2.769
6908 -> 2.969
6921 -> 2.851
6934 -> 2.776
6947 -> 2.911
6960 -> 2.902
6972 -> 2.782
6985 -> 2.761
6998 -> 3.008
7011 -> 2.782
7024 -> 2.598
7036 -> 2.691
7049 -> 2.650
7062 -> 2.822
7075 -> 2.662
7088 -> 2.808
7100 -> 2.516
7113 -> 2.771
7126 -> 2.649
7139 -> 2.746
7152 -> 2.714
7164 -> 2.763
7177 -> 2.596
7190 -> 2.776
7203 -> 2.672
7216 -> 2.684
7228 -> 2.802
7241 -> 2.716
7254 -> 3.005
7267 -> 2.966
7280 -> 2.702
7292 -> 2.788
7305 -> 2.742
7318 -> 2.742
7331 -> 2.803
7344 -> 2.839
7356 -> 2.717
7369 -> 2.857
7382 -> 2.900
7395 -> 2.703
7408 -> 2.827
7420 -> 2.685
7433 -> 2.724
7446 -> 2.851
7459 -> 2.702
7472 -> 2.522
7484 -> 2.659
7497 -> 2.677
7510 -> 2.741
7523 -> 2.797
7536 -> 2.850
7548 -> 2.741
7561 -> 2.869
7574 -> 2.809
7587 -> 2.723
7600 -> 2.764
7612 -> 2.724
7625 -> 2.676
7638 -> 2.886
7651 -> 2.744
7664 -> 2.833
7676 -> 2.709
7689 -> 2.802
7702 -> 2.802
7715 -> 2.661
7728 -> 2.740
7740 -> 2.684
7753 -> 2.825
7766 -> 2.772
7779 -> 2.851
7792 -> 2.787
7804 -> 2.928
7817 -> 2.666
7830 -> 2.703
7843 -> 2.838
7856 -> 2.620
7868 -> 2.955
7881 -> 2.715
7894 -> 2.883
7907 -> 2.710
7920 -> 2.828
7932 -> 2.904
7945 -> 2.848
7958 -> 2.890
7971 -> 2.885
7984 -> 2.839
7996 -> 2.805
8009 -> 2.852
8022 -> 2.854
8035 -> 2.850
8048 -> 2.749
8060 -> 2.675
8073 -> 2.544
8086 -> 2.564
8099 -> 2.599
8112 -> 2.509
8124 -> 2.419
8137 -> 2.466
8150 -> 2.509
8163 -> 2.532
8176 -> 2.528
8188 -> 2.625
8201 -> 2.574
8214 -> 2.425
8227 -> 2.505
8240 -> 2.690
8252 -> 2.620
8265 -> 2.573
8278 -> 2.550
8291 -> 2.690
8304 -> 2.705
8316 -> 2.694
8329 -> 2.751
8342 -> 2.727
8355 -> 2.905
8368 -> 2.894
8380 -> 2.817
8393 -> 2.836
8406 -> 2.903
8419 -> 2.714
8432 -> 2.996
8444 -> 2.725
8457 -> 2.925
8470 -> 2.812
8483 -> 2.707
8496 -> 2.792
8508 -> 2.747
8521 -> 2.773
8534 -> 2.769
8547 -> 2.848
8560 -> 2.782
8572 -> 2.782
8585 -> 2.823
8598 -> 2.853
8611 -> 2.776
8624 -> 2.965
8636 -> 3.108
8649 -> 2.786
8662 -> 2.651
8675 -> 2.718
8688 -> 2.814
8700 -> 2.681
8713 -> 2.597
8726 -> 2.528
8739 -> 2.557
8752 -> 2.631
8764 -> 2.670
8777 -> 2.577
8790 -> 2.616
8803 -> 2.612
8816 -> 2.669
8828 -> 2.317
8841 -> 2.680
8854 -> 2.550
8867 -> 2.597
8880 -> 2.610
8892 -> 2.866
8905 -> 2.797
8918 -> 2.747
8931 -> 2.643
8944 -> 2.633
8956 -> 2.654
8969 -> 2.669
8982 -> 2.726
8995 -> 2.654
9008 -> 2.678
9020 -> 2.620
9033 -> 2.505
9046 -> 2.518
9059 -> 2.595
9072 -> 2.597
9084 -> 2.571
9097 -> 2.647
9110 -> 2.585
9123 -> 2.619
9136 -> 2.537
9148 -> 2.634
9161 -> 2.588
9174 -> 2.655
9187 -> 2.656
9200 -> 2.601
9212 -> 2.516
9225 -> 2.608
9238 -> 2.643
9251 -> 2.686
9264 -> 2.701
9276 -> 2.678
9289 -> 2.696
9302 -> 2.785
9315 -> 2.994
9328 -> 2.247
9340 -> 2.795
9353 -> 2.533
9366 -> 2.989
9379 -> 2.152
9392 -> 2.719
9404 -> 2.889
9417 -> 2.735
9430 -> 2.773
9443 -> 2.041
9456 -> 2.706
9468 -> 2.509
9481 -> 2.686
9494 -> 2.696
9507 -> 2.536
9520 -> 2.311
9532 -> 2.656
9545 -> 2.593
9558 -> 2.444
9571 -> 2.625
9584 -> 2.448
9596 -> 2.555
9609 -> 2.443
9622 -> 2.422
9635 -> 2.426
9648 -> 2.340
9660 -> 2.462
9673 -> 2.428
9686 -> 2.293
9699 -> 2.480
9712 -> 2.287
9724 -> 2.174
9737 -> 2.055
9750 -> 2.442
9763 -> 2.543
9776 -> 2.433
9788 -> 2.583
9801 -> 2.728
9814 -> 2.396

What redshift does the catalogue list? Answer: 0.139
